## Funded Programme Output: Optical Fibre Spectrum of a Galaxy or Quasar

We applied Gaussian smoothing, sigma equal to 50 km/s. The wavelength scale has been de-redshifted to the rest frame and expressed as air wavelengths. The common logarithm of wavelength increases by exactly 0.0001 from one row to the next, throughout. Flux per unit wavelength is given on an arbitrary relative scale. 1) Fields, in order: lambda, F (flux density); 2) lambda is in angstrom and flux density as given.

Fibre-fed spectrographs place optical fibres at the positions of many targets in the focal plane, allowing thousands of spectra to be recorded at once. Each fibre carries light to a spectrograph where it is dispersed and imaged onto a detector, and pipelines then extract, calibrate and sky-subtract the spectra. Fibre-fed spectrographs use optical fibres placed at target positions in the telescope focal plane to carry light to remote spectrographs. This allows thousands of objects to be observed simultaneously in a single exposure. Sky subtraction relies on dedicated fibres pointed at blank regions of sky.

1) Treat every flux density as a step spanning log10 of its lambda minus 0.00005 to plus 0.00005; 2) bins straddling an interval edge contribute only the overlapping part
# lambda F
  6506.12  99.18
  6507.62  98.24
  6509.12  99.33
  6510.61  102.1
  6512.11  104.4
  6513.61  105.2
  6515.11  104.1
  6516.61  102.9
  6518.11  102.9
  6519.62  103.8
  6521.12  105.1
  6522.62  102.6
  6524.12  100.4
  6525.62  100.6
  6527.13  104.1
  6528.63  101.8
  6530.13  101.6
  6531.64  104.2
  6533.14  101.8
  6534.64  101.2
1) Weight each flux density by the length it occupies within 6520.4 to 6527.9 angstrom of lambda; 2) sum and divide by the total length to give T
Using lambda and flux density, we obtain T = 103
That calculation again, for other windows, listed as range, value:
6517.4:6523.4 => 104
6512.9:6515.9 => 105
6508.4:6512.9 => 102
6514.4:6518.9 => 103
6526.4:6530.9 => 103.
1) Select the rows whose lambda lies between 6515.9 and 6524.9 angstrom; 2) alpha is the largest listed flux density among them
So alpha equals 105.1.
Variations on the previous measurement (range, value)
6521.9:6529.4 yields 104.1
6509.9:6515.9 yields 105.2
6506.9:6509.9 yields 99.33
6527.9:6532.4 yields 104.2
